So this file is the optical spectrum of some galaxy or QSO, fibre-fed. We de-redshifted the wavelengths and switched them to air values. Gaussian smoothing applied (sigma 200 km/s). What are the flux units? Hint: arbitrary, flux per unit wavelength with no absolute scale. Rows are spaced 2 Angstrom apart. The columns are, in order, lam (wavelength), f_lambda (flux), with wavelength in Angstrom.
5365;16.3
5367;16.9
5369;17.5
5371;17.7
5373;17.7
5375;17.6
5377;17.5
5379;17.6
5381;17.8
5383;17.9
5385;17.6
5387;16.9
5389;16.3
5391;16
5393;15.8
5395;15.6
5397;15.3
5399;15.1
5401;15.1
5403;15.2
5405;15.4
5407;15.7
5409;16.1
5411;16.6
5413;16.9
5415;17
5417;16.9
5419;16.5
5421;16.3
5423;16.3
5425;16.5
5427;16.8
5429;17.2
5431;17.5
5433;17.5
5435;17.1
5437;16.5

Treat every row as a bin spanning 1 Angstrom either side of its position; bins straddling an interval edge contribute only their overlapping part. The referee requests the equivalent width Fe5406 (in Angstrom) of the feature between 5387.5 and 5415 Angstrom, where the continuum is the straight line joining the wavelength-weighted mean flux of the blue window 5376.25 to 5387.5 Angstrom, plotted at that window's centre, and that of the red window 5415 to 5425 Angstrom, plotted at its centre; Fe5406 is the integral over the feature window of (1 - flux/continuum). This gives 2.0 Angstrom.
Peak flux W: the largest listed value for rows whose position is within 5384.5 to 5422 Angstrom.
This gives 17.6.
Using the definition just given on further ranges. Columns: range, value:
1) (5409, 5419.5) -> 17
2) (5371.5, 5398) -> 17.9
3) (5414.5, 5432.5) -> 17.5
